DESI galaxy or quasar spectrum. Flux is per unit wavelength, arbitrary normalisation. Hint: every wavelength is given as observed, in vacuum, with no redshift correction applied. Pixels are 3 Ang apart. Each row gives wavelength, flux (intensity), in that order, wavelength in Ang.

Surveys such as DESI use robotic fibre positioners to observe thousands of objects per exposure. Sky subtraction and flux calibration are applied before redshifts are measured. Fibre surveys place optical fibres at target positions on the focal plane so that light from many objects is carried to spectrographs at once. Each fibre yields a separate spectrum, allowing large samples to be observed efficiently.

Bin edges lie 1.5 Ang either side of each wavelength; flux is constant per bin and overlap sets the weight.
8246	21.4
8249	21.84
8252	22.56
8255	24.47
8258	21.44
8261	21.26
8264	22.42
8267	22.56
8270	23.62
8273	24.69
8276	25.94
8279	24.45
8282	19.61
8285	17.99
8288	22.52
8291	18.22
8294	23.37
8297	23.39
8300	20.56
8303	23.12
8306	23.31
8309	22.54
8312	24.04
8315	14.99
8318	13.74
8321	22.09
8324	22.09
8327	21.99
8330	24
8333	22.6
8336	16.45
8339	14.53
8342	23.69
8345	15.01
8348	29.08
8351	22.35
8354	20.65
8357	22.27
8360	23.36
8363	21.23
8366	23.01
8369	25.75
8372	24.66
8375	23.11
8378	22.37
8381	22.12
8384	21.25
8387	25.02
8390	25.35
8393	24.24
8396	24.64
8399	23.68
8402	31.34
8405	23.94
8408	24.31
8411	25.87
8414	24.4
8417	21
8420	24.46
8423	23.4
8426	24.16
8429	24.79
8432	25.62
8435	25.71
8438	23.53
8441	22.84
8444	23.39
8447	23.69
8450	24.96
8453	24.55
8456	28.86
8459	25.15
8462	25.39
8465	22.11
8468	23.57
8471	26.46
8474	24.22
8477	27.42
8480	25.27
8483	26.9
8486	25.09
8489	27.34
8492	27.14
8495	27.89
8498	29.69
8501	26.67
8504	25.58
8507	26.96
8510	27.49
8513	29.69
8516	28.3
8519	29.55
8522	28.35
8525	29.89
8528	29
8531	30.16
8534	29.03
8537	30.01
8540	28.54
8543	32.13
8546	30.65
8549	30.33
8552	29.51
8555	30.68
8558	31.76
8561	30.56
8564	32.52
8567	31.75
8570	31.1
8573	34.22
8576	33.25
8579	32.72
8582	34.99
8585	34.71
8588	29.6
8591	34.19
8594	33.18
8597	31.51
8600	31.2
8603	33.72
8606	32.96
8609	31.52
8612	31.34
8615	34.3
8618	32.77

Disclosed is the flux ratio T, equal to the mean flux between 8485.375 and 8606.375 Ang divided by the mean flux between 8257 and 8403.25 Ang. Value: 1.36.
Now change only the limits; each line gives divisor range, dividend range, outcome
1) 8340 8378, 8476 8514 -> 1.19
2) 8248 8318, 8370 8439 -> 1.11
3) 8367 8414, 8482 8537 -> 1.15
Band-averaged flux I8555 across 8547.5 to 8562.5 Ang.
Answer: 30.6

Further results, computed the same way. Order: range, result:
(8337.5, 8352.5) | 20.9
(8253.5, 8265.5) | 22.4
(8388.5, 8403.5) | 25.9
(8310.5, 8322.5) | 18.7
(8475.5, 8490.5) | 26.4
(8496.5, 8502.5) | 28.2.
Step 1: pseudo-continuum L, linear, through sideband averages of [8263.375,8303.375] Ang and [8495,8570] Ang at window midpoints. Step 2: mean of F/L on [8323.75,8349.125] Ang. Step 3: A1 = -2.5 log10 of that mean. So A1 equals 0.14 mag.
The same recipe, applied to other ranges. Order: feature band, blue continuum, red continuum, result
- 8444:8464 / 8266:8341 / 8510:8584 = 0.08 mag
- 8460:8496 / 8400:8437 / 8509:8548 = 0.07 mag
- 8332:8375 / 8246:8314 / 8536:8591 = 0.14 mag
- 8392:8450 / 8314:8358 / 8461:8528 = -0.03 mag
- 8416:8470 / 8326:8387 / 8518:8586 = 0.07 mag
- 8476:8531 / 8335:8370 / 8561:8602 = 0.04 mag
